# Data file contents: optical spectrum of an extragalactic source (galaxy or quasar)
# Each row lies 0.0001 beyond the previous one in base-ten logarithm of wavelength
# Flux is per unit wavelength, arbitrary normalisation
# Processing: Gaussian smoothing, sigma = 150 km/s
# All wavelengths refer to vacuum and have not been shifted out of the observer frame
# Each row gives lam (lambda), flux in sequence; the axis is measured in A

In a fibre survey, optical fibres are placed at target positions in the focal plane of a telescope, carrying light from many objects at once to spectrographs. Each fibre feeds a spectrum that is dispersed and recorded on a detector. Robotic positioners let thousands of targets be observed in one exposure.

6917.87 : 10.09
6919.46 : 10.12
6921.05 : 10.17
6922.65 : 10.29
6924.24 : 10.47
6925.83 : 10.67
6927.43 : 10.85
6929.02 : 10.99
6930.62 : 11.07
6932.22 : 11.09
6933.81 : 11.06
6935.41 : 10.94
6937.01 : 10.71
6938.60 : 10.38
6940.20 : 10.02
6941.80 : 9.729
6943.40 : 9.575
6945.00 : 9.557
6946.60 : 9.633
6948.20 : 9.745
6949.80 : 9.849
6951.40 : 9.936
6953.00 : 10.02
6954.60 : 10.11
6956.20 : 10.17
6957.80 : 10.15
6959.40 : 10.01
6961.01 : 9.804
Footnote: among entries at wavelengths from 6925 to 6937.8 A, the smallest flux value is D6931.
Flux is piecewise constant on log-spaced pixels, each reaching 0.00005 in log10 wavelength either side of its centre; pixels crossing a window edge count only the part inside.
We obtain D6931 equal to 10.67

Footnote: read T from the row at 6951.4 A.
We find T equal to 9.936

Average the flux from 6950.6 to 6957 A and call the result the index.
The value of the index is 10.1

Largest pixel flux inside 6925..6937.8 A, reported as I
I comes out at 11.09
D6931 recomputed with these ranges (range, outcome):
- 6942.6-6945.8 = 9.557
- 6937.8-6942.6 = 9.729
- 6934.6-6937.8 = 10.71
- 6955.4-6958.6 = 10.15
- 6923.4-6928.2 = 10.47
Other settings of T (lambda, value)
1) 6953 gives 10.02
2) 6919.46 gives 10.12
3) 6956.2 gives 10.17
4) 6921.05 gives 10.17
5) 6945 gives 9.557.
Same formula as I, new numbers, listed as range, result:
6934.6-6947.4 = 10.94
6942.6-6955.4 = 10.11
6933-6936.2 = 11.06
